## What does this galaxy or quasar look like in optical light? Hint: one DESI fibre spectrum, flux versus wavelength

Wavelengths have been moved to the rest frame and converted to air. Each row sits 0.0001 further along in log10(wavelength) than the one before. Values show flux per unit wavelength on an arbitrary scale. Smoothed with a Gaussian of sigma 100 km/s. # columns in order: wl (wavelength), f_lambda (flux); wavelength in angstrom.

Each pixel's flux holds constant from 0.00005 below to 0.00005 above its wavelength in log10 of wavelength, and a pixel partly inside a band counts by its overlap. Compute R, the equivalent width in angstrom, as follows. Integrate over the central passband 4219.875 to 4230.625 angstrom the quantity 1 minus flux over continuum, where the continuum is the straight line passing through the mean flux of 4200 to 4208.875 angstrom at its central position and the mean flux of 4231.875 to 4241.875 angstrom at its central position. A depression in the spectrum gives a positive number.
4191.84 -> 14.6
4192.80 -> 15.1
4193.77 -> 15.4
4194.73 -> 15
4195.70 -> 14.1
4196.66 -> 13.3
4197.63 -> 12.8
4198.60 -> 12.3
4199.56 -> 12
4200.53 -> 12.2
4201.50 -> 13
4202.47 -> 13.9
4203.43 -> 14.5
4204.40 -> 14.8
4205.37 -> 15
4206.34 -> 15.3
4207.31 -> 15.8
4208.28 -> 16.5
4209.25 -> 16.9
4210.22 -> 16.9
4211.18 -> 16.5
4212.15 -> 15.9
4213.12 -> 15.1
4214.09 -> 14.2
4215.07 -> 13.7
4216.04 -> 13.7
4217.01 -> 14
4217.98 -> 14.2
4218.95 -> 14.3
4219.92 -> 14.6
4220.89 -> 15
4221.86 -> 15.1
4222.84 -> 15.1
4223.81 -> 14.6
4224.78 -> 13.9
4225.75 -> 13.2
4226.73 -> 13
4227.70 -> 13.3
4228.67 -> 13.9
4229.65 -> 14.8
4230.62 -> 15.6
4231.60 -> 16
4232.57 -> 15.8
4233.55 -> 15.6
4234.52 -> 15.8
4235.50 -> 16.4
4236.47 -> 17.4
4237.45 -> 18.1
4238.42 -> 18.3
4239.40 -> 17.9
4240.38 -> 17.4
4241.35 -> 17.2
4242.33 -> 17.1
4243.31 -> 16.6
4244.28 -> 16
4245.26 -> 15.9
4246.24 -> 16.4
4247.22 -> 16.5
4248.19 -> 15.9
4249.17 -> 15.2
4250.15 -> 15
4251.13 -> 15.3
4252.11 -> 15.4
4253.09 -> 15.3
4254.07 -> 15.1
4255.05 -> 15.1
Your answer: 1.2 angstrom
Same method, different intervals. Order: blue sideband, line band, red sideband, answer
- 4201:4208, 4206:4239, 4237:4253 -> 0.43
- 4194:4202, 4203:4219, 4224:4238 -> -1.38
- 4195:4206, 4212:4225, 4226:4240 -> 0.23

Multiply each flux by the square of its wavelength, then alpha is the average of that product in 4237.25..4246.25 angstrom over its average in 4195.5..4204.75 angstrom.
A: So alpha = 1.32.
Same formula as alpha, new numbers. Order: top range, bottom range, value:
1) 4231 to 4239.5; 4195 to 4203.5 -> 1.30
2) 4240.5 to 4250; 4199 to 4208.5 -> 1.17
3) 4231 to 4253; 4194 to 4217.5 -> 1.15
